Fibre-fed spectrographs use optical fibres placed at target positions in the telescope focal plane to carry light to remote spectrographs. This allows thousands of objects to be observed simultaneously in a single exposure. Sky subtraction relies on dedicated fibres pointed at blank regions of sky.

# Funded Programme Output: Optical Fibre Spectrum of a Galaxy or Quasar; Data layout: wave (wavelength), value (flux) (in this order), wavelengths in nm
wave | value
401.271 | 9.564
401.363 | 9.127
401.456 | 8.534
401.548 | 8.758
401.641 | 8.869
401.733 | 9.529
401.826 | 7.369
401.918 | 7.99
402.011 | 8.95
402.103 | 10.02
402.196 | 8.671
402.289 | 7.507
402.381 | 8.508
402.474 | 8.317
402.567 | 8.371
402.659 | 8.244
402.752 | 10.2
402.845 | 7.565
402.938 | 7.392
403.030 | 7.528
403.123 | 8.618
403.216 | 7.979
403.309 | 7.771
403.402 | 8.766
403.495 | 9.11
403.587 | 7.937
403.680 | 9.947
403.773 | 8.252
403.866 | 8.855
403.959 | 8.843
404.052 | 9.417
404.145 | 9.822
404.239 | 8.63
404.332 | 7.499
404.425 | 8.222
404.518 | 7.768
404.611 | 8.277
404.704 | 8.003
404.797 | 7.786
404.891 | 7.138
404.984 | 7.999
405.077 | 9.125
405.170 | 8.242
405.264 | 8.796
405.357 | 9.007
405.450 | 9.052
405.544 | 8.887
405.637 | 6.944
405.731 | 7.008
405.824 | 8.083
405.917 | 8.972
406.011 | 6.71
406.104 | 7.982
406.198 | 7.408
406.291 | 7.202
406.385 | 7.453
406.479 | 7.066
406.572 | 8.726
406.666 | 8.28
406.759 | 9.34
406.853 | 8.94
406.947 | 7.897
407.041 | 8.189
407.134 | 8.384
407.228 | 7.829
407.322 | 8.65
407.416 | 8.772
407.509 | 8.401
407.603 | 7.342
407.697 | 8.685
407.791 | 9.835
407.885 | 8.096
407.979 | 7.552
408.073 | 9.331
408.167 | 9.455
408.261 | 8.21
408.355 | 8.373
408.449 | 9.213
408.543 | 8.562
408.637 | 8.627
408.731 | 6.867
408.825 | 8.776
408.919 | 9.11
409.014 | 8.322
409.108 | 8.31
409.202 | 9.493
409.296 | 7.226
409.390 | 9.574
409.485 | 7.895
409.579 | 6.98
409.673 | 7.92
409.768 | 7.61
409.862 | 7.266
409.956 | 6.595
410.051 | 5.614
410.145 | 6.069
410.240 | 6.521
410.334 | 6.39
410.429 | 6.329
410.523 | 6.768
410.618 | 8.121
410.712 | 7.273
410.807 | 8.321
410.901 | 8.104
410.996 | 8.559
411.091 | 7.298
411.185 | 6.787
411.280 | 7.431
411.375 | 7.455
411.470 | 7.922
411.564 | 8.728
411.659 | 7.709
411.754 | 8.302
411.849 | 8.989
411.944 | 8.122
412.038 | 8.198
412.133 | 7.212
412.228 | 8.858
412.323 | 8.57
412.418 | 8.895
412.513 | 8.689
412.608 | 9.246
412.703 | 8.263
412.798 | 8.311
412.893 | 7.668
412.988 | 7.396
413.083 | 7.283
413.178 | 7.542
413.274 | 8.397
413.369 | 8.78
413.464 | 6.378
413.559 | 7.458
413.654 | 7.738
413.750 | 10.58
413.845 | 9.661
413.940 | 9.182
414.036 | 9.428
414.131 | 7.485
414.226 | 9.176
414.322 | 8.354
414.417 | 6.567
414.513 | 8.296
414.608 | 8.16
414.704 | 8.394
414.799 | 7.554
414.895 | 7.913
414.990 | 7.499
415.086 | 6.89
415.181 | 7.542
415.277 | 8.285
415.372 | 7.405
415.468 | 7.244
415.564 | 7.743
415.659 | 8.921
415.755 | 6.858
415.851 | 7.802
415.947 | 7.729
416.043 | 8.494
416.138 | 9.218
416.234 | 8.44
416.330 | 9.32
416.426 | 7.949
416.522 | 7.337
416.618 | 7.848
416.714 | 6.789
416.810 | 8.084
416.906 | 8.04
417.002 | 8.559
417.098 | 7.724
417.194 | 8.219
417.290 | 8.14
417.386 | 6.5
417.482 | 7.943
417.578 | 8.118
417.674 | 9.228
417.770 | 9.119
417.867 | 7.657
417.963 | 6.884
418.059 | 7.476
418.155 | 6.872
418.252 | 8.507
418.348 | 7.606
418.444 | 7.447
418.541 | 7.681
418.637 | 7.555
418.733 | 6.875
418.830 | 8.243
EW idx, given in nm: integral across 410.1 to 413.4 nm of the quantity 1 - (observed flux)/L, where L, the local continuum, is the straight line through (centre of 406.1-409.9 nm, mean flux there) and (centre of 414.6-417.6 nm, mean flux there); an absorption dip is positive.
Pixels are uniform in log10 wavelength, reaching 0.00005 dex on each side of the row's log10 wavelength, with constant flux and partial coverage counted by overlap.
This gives 0.10 nm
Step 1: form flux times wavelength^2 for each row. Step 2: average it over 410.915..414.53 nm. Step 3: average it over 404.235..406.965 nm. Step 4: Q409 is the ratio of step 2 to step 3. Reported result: 1.0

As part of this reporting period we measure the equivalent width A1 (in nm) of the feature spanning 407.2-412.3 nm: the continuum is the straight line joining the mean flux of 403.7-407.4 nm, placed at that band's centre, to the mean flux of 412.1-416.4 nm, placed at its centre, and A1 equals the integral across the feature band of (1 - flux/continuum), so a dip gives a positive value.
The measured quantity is 0.14 nm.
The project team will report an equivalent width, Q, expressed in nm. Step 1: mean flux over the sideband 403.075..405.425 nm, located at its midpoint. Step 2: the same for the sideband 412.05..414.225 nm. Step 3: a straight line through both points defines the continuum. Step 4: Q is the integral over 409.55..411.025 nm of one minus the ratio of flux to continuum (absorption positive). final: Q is 0.219 nm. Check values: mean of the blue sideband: 8.48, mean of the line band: 7.14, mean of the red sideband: 8.34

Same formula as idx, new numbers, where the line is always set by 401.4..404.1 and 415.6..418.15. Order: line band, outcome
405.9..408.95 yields 0.02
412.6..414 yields -0.02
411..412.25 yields 0.04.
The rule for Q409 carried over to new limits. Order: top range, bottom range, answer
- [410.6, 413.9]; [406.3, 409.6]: 0.99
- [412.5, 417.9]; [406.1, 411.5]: 1.05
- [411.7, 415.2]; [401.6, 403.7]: 1.02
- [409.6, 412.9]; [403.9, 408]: 0.96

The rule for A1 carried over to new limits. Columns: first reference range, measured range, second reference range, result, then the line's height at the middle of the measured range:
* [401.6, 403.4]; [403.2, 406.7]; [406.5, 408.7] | 0.091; 8.46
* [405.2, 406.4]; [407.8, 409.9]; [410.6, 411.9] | -0.104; 7.95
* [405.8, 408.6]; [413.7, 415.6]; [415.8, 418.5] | -0.028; 8.05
